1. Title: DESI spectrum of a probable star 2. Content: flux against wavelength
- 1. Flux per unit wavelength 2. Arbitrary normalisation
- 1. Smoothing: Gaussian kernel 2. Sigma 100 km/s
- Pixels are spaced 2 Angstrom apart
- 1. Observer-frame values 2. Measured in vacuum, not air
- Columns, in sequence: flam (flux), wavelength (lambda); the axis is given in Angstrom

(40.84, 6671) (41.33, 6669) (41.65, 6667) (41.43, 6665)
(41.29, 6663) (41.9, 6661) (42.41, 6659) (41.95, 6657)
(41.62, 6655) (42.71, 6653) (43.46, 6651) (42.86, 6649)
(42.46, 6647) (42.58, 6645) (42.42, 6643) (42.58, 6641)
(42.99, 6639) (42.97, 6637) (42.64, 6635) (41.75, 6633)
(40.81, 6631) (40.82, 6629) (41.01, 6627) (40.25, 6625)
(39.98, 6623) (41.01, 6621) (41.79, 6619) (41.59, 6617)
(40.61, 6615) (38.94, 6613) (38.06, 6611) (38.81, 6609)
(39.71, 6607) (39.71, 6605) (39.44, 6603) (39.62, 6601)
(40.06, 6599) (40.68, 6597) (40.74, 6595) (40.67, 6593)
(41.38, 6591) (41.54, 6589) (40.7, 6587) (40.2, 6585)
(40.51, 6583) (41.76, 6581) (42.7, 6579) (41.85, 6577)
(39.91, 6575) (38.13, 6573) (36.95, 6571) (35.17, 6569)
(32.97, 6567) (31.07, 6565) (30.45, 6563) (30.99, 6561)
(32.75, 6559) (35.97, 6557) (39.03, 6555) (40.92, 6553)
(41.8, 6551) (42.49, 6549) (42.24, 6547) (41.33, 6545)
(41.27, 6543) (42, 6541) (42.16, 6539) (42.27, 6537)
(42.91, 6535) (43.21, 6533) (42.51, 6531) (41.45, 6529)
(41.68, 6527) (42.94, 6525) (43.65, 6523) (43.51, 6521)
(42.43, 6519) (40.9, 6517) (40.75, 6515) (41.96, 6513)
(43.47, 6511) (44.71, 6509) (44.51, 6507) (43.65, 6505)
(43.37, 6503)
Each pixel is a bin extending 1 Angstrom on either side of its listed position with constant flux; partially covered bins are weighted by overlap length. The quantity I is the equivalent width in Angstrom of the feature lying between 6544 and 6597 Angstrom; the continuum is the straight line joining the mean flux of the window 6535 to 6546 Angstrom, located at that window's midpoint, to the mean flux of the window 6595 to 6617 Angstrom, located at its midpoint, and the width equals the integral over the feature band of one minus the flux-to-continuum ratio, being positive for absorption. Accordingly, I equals 2.88 Angstrom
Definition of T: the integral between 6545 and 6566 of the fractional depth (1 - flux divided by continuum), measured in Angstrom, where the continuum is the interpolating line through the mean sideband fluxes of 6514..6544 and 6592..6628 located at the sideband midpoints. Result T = 2.3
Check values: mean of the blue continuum 42.2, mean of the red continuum 40.1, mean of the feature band 37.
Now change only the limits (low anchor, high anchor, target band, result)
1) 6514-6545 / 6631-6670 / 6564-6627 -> 3.9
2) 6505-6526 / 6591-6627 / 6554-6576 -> 3.5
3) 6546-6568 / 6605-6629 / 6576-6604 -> -1.7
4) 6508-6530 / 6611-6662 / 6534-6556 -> 0.3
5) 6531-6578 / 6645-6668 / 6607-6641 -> 0.1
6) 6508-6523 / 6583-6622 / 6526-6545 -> 0.0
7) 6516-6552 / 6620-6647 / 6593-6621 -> 1.2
